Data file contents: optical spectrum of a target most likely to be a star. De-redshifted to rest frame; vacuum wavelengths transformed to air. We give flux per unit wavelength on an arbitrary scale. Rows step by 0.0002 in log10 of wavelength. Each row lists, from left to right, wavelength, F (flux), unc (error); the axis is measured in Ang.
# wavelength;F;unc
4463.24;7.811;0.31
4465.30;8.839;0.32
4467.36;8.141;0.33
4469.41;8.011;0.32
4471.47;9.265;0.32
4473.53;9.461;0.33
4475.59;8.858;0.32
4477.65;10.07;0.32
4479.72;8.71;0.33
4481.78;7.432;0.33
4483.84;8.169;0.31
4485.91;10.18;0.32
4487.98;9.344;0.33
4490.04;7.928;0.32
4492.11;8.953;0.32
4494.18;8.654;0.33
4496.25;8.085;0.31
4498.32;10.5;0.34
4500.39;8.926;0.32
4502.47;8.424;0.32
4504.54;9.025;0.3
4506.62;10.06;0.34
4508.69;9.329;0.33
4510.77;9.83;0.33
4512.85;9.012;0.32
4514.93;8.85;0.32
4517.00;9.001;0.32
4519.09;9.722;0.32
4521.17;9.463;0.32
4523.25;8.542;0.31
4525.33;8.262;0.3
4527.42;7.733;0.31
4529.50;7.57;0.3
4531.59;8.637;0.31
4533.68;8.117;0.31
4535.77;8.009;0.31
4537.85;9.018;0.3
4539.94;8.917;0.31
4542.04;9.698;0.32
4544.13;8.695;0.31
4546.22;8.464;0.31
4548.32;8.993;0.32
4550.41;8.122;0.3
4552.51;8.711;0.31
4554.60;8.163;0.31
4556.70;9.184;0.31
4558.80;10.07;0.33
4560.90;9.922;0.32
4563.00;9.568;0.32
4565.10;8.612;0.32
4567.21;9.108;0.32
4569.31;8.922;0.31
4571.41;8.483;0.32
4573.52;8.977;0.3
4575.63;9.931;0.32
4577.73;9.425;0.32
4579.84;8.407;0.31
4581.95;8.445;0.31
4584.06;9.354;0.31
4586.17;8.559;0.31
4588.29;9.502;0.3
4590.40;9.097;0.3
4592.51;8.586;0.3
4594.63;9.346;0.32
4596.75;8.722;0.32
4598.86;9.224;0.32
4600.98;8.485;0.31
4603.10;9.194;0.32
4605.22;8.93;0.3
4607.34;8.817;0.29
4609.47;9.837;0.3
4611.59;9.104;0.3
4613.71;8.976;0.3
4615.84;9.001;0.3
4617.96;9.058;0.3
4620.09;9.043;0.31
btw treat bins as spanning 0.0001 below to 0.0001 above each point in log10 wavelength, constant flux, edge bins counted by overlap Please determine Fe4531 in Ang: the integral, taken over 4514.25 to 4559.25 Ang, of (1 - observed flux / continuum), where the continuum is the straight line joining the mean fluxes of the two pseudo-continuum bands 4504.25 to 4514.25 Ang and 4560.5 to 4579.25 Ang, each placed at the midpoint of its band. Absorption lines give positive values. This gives 3.0 Ang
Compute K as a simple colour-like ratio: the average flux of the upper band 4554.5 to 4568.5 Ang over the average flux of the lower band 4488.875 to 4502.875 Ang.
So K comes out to 1.06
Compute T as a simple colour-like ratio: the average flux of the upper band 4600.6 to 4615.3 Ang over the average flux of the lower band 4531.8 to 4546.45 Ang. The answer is 1.04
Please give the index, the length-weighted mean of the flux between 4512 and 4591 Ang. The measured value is 8.87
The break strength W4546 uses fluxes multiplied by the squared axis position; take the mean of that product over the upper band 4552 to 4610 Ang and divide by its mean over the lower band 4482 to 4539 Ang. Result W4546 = 1.06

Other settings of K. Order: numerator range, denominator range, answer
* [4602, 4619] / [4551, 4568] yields 1.00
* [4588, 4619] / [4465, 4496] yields 1.03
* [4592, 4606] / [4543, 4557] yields 1.04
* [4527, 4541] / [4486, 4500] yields 0.92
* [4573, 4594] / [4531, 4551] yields 1.04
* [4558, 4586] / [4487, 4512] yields 1.01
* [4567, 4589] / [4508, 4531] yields 1.02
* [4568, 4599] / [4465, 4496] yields 1.02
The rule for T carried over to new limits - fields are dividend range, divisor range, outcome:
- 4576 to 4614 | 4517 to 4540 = 1.06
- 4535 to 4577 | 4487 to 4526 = 0.99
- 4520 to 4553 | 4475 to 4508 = 0.96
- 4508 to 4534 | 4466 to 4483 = 1.00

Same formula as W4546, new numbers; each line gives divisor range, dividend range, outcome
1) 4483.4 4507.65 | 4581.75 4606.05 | 1.04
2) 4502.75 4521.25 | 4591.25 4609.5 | 1.00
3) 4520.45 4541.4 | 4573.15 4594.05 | 1.10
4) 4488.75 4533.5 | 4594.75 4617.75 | 1.06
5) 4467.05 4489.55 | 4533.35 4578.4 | 1.05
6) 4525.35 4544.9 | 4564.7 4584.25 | 1.08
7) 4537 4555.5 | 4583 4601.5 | 1.05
